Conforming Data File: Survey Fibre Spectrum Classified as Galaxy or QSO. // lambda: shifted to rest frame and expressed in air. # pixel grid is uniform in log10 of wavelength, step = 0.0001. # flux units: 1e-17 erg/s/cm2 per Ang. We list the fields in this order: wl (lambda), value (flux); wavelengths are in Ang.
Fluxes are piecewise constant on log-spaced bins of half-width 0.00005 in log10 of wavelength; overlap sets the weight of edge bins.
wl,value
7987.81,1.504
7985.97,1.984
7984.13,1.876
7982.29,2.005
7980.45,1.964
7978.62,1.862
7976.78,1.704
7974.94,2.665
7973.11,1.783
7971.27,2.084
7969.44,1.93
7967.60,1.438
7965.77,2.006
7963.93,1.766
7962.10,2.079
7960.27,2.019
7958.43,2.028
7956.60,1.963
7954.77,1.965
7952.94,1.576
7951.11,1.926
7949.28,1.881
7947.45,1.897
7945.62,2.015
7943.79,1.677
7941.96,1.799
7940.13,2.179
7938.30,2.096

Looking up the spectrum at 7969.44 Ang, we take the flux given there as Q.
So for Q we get 1.93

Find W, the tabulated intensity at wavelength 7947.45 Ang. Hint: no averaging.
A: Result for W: 1.897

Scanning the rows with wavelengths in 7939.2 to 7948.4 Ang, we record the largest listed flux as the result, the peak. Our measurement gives 2.179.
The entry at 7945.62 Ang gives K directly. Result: 2.015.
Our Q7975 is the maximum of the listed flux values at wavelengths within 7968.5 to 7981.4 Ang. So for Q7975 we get 2.665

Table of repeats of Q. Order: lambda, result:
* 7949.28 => 1.881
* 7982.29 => 2.005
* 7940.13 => 2.179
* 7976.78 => 1.704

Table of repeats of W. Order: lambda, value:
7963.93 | 1.766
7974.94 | 2.665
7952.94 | 1.576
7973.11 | 1.783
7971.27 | 2.084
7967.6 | 1.438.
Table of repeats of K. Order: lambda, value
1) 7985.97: 1.984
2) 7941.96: 1.799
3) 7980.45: 1.964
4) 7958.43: 2.028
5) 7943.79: 1.677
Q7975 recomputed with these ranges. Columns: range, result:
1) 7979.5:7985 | 2.005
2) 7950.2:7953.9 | 1.926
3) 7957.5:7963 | 2.079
